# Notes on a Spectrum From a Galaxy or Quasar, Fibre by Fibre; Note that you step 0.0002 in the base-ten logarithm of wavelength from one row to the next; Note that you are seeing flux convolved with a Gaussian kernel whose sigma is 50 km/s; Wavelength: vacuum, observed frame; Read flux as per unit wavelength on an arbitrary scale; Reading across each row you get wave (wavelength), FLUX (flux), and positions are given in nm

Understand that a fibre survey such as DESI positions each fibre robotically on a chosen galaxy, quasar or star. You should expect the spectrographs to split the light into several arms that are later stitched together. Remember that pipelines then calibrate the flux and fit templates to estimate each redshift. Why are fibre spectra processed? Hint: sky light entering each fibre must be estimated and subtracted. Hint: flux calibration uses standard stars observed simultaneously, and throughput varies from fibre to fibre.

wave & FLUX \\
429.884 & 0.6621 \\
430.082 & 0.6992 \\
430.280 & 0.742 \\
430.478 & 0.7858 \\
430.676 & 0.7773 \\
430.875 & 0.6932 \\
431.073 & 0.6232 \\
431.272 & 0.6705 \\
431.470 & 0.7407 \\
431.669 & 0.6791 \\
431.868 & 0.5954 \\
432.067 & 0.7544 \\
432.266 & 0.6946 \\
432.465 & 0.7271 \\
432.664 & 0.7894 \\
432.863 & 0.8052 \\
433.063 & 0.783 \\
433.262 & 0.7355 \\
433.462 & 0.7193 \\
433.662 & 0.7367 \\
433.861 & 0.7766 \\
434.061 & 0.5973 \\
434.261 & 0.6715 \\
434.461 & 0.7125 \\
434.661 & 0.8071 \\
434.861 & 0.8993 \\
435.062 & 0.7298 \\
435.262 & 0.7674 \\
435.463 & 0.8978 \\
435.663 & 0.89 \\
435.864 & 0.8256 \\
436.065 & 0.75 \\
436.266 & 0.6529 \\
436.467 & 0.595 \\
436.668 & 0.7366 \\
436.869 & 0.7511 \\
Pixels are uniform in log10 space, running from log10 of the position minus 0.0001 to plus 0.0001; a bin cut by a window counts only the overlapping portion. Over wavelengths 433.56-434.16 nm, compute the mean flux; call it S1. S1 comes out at 0.704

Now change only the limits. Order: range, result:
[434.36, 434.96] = 0.806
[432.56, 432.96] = 0.797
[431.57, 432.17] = 0.676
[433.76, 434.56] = 0.69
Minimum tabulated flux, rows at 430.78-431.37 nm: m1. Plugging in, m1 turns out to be 0.6232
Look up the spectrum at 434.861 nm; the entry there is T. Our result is 0.8993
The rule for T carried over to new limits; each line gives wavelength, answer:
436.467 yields 0.595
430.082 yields 0.6992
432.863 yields 0.8052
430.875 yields 0.6932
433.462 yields 0.7193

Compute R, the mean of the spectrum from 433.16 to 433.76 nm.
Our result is 0.73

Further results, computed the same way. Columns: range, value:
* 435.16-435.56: 0.831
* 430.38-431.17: 0.72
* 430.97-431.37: 0.647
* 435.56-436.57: 0.743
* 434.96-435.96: 0.822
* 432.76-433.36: 0.775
